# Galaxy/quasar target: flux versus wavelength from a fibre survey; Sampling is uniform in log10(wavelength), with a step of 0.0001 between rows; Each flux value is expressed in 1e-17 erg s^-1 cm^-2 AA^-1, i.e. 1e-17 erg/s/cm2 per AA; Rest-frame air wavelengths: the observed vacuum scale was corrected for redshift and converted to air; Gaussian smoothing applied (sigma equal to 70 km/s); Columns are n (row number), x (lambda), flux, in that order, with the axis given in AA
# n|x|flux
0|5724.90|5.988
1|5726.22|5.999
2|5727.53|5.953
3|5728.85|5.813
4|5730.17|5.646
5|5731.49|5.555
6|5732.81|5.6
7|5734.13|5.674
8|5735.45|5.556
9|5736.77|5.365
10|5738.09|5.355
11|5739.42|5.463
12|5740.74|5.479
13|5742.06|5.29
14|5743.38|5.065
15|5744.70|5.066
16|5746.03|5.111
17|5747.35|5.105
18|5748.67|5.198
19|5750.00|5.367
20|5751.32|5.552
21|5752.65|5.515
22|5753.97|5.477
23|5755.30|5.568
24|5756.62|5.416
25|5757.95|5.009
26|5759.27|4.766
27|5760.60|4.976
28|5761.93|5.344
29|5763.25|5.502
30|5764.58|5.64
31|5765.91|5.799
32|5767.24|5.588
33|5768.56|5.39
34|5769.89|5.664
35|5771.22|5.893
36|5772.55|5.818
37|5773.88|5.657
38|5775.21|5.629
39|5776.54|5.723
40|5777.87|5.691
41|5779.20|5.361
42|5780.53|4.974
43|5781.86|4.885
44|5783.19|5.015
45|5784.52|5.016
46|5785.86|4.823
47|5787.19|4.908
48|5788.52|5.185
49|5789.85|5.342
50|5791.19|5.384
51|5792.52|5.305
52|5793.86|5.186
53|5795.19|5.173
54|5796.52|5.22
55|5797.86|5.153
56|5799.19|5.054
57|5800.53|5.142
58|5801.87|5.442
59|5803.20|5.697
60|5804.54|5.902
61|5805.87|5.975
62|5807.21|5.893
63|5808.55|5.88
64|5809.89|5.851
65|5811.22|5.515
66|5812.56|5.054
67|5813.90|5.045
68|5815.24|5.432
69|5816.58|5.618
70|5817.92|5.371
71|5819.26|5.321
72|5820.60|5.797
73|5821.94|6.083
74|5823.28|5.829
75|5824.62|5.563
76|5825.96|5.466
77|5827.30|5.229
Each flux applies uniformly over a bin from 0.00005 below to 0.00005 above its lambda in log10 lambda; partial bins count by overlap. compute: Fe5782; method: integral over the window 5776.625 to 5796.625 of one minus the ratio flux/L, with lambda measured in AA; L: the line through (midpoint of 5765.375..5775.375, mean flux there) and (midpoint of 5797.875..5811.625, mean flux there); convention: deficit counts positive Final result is 1.7 AA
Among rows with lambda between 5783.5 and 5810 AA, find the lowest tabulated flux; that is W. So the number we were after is 4.823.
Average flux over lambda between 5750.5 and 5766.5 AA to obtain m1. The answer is 5.38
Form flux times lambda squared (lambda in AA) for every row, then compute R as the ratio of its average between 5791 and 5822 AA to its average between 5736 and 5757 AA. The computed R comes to 1.0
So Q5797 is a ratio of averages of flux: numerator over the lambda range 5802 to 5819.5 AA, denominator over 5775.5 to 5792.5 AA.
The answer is 1.1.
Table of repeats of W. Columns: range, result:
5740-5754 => 5.065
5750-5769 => 4.766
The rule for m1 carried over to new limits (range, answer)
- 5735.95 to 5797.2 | 5.33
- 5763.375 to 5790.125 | 5.4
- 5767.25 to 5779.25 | 5.66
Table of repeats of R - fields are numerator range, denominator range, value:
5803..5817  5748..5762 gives 1.08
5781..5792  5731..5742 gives 0.94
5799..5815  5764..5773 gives 0.99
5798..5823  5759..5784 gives 1.03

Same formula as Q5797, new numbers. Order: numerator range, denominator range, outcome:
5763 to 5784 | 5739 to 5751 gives 1.05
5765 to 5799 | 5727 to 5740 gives 0.96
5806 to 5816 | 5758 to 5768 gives 1.04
